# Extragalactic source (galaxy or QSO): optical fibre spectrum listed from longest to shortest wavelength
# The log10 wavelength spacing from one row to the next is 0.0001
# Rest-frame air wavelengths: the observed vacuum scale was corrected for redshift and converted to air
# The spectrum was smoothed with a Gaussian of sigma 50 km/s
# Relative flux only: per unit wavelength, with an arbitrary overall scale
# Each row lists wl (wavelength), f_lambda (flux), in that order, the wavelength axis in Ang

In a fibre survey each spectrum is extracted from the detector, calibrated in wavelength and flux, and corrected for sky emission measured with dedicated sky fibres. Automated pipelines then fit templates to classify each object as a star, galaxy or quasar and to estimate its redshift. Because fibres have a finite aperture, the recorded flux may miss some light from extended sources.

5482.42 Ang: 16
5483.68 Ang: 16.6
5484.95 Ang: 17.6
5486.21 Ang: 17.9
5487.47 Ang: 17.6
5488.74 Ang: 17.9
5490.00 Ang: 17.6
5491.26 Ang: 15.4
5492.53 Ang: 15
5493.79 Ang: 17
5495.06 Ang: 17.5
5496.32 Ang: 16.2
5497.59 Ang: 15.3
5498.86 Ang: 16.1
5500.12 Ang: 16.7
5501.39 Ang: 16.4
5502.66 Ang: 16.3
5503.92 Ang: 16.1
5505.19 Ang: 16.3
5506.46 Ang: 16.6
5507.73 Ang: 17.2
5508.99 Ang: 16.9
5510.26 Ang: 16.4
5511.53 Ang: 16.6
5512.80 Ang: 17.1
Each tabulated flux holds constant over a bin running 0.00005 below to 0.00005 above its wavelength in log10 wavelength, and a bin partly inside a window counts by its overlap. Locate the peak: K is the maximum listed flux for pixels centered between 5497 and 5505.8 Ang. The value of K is 16.7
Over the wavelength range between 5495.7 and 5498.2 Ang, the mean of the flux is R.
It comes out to 15.7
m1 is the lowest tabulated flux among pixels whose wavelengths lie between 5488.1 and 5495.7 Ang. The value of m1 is 15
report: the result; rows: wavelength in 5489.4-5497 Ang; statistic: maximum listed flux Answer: 17.6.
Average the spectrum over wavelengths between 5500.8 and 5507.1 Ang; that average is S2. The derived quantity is 16.3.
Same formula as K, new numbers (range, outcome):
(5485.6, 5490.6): 17.9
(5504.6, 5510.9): 17.2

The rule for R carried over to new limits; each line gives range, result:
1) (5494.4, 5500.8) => 16.4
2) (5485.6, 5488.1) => 17.8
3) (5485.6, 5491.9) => 17.3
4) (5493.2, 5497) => 16.9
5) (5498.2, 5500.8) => 16.4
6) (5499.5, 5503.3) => 16.5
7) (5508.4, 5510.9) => 16.6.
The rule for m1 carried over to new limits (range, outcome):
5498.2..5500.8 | 16.1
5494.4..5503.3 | 15.3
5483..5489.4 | 16.6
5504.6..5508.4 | 16.3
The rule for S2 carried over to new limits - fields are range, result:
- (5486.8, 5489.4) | 17.8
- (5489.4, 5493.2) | 16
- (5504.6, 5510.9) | 16.7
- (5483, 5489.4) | 17.5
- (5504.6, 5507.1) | 16.4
